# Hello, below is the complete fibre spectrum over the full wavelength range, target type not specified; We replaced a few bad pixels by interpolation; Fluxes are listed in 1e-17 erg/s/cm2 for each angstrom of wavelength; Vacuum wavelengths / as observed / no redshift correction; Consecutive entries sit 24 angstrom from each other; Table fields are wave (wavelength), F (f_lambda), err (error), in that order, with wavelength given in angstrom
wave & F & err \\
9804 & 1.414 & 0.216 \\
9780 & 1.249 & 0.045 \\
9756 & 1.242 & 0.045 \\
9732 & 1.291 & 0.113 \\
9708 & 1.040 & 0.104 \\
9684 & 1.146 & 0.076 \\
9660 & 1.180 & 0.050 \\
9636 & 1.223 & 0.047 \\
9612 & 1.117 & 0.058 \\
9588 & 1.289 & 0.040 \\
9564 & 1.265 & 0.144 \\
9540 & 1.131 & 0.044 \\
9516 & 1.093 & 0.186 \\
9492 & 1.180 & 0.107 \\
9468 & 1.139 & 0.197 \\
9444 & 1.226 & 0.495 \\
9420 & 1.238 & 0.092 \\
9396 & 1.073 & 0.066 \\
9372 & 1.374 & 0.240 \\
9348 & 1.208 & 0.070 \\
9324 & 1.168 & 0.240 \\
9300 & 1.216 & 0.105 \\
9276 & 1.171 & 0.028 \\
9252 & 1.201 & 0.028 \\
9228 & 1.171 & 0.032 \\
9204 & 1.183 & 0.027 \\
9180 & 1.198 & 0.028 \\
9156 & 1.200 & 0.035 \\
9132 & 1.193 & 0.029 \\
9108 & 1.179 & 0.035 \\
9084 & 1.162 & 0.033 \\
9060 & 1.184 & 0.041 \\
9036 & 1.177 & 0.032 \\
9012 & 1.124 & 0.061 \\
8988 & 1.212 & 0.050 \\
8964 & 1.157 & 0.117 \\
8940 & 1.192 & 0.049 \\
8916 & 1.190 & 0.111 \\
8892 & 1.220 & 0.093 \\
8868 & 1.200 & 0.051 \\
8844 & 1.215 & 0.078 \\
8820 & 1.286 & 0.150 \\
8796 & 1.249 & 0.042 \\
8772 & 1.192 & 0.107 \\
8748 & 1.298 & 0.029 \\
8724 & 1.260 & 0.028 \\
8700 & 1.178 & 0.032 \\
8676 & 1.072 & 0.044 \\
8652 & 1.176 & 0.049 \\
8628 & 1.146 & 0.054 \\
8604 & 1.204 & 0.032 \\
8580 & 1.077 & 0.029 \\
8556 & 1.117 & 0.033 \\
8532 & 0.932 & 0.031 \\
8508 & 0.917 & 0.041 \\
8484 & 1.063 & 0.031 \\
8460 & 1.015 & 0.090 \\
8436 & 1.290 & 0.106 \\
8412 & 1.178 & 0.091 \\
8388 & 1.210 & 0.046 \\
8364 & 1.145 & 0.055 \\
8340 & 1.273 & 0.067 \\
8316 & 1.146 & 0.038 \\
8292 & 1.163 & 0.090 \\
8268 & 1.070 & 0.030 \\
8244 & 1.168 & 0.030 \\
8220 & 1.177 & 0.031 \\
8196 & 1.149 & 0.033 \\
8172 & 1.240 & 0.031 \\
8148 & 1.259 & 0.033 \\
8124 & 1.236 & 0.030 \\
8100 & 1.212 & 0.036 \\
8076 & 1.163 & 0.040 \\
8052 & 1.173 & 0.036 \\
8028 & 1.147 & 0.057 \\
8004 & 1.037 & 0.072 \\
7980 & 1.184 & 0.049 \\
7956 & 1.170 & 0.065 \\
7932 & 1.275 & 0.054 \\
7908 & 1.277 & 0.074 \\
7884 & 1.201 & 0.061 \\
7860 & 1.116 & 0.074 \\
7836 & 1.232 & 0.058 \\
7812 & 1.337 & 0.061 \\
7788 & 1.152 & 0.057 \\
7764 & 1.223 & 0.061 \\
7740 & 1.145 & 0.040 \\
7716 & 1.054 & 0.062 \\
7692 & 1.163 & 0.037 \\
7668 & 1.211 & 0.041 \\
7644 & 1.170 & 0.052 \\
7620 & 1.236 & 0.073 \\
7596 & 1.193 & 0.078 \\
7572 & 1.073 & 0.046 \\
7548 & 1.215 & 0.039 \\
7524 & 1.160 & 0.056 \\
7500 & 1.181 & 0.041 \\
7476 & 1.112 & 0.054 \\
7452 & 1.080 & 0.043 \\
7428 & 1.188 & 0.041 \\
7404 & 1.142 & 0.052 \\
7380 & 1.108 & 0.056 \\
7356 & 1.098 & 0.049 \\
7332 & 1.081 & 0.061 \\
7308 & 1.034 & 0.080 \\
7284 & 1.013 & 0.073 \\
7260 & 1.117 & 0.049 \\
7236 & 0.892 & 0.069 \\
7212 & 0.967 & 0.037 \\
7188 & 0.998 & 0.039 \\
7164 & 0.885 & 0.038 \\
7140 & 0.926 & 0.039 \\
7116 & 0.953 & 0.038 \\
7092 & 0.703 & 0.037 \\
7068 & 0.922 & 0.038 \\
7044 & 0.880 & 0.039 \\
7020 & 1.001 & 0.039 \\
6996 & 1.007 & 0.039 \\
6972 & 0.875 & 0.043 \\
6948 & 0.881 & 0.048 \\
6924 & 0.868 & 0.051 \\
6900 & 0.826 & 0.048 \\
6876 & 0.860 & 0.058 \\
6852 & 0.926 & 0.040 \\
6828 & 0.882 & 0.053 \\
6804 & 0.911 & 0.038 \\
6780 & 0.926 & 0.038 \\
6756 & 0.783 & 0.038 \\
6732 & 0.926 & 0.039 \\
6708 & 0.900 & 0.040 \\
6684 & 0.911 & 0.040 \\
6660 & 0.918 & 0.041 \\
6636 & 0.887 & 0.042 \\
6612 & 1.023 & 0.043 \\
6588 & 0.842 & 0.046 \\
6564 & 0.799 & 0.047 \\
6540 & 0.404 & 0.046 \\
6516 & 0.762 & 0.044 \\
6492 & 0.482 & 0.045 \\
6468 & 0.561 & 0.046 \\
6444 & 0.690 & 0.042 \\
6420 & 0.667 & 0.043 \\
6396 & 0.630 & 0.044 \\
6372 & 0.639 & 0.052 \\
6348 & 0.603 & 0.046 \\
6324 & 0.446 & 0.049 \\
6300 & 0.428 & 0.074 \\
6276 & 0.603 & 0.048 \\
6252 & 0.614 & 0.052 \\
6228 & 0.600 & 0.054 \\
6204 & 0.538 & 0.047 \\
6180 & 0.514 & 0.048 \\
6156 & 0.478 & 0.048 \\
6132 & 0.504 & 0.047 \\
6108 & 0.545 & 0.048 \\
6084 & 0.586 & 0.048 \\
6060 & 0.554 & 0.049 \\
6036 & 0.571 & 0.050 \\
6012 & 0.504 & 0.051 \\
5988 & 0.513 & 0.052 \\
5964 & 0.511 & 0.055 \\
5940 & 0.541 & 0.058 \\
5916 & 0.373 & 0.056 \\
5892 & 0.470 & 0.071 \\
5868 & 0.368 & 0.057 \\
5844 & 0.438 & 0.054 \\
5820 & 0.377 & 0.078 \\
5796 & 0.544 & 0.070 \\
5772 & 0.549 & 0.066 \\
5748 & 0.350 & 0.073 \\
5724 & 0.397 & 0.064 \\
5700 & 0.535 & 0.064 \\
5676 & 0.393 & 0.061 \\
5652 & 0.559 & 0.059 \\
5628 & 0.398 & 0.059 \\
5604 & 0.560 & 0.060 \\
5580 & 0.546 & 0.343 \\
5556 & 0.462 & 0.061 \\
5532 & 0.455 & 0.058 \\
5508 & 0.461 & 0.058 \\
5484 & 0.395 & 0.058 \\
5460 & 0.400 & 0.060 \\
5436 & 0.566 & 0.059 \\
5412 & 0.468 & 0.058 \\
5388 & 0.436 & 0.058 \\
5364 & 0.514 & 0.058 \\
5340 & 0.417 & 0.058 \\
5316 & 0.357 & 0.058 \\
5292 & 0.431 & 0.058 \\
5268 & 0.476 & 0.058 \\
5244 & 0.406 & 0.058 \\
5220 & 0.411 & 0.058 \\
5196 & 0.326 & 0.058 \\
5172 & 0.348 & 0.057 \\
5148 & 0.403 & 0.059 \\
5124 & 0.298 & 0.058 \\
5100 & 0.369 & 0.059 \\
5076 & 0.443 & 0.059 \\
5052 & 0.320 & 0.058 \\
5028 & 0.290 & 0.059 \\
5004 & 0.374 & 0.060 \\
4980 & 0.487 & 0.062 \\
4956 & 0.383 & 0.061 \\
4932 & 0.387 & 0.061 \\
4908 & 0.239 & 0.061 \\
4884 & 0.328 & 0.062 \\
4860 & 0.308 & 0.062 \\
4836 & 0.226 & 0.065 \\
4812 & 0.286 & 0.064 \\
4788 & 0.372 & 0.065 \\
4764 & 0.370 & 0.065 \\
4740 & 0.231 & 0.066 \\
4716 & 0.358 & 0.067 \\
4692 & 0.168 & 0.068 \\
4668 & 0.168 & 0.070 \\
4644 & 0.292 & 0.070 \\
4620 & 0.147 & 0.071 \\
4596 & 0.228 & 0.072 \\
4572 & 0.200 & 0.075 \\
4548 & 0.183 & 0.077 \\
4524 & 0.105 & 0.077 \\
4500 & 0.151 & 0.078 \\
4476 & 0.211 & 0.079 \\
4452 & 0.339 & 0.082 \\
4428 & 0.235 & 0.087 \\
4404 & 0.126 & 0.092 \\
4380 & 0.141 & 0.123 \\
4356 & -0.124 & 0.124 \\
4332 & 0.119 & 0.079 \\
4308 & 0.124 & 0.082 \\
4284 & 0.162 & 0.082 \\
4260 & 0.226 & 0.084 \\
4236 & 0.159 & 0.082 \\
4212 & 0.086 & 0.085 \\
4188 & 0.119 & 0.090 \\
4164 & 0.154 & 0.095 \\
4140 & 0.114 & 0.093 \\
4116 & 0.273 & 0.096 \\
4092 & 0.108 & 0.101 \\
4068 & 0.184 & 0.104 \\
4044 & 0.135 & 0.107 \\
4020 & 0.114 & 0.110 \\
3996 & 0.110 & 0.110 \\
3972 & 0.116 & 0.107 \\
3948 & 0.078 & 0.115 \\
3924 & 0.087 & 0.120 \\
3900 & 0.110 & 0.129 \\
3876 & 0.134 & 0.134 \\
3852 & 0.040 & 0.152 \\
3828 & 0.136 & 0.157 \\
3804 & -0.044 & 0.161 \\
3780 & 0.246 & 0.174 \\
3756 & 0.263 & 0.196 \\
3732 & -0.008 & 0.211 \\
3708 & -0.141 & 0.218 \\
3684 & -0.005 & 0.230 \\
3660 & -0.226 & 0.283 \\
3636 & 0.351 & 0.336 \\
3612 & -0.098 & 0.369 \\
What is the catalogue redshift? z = 0.65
